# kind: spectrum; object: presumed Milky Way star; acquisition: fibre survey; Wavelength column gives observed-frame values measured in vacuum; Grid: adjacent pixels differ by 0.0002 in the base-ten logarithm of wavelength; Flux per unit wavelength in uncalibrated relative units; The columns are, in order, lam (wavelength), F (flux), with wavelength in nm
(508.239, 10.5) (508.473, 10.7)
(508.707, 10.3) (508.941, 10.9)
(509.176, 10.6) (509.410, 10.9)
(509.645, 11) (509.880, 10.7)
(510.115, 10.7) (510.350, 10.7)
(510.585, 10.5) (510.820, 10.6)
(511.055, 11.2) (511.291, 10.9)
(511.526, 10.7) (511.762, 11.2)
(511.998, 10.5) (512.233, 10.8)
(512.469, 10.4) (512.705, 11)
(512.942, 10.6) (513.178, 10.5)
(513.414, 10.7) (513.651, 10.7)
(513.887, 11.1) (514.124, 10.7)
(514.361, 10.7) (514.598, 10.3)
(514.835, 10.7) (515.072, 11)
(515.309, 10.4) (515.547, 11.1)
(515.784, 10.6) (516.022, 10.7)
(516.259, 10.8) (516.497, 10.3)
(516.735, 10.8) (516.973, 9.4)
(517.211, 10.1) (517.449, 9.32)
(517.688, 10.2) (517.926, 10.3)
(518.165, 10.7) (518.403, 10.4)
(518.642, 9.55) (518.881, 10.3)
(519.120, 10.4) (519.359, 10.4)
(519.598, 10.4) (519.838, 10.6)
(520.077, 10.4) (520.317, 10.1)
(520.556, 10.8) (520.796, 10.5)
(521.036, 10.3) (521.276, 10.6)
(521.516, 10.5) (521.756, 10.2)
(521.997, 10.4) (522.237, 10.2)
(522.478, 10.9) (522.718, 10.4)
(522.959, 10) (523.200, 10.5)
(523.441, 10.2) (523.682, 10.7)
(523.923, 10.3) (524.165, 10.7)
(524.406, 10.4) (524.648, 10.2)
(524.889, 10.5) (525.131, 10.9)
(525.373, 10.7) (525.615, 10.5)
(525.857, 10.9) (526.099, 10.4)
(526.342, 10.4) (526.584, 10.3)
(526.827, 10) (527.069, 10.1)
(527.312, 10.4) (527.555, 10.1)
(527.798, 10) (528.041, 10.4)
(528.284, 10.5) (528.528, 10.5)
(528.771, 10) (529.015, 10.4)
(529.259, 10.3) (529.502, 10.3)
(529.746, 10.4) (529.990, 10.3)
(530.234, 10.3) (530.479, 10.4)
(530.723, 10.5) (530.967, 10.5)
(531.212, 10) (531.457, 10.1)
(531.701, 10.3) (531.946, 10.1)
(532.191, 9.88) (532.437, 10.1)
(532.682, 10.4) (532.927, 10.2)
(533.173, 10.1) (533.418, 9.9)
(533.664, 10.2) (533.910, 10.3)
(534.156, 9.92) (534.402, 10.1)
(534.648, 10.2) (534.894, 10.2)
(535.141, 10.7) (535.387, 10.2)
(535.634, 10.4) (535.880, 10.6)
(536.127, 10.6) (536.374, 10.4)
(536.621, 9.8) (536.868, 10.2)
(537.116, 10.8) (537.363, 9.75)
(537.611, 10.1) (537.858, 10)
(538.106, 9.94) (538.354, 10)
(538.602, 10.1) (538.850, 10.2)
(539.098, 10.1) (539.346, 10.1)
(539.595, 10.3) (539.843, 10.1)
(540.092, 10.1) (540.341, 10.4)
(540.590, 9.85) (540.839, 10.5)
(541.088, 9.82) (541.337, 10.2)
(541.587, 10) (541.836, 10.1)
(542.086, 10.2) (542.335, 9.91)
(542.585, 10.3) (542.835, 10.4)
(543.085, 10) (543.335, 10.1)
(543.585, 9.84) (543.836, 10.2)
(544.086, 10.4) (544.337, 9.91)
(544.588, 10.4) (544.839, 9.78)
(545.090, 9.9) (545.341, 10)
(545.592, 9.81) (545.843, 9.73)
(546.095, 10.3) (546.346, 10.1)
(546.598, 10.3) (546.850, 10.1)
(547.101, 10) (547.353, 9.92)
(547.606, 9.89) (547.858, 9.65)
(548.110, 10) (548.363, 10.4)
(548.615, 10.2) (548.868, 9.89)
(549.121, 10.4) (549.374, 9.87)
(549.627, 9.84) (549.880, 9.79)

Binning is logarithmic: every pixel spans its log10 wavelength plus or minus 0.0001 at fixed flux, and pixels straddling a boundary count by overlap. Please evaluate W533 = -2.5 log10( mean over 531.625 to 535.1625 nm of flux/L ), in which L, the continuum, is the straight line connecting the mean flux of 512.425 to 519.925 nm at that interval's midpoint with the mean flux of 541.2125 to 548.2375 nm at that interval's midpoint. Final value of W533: 0.01 mag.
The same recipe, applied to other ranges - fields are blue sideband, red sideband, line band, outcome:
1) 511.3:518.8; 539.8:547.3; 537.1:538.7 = 0.01 mag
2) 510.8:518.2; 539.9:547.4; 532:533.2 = 0.02 mag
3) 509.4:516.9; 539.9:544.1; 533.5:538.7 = 0.00 mag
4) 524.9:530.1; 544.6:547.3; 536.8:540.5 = 0.00 mag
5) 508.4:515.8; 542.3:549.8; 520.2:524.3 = 0.01 mag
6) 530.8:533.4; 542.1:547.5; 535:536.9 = -0.02 mag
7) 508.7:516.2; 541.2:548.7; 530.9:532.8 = 0.02 mag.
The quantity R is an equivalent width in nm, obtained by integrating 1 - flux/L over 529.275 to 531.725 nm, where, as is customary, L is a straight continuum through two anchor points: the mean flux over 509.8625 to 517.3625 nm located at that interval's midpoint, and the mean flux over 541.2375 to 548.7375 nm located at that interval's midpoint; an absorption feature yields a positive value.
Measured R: 0.01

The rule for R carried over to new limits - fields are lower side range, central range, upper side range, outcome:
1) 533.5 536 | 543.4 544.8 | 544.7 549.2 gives -0.01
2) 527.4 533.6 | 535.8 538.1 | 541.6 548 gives -0.02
